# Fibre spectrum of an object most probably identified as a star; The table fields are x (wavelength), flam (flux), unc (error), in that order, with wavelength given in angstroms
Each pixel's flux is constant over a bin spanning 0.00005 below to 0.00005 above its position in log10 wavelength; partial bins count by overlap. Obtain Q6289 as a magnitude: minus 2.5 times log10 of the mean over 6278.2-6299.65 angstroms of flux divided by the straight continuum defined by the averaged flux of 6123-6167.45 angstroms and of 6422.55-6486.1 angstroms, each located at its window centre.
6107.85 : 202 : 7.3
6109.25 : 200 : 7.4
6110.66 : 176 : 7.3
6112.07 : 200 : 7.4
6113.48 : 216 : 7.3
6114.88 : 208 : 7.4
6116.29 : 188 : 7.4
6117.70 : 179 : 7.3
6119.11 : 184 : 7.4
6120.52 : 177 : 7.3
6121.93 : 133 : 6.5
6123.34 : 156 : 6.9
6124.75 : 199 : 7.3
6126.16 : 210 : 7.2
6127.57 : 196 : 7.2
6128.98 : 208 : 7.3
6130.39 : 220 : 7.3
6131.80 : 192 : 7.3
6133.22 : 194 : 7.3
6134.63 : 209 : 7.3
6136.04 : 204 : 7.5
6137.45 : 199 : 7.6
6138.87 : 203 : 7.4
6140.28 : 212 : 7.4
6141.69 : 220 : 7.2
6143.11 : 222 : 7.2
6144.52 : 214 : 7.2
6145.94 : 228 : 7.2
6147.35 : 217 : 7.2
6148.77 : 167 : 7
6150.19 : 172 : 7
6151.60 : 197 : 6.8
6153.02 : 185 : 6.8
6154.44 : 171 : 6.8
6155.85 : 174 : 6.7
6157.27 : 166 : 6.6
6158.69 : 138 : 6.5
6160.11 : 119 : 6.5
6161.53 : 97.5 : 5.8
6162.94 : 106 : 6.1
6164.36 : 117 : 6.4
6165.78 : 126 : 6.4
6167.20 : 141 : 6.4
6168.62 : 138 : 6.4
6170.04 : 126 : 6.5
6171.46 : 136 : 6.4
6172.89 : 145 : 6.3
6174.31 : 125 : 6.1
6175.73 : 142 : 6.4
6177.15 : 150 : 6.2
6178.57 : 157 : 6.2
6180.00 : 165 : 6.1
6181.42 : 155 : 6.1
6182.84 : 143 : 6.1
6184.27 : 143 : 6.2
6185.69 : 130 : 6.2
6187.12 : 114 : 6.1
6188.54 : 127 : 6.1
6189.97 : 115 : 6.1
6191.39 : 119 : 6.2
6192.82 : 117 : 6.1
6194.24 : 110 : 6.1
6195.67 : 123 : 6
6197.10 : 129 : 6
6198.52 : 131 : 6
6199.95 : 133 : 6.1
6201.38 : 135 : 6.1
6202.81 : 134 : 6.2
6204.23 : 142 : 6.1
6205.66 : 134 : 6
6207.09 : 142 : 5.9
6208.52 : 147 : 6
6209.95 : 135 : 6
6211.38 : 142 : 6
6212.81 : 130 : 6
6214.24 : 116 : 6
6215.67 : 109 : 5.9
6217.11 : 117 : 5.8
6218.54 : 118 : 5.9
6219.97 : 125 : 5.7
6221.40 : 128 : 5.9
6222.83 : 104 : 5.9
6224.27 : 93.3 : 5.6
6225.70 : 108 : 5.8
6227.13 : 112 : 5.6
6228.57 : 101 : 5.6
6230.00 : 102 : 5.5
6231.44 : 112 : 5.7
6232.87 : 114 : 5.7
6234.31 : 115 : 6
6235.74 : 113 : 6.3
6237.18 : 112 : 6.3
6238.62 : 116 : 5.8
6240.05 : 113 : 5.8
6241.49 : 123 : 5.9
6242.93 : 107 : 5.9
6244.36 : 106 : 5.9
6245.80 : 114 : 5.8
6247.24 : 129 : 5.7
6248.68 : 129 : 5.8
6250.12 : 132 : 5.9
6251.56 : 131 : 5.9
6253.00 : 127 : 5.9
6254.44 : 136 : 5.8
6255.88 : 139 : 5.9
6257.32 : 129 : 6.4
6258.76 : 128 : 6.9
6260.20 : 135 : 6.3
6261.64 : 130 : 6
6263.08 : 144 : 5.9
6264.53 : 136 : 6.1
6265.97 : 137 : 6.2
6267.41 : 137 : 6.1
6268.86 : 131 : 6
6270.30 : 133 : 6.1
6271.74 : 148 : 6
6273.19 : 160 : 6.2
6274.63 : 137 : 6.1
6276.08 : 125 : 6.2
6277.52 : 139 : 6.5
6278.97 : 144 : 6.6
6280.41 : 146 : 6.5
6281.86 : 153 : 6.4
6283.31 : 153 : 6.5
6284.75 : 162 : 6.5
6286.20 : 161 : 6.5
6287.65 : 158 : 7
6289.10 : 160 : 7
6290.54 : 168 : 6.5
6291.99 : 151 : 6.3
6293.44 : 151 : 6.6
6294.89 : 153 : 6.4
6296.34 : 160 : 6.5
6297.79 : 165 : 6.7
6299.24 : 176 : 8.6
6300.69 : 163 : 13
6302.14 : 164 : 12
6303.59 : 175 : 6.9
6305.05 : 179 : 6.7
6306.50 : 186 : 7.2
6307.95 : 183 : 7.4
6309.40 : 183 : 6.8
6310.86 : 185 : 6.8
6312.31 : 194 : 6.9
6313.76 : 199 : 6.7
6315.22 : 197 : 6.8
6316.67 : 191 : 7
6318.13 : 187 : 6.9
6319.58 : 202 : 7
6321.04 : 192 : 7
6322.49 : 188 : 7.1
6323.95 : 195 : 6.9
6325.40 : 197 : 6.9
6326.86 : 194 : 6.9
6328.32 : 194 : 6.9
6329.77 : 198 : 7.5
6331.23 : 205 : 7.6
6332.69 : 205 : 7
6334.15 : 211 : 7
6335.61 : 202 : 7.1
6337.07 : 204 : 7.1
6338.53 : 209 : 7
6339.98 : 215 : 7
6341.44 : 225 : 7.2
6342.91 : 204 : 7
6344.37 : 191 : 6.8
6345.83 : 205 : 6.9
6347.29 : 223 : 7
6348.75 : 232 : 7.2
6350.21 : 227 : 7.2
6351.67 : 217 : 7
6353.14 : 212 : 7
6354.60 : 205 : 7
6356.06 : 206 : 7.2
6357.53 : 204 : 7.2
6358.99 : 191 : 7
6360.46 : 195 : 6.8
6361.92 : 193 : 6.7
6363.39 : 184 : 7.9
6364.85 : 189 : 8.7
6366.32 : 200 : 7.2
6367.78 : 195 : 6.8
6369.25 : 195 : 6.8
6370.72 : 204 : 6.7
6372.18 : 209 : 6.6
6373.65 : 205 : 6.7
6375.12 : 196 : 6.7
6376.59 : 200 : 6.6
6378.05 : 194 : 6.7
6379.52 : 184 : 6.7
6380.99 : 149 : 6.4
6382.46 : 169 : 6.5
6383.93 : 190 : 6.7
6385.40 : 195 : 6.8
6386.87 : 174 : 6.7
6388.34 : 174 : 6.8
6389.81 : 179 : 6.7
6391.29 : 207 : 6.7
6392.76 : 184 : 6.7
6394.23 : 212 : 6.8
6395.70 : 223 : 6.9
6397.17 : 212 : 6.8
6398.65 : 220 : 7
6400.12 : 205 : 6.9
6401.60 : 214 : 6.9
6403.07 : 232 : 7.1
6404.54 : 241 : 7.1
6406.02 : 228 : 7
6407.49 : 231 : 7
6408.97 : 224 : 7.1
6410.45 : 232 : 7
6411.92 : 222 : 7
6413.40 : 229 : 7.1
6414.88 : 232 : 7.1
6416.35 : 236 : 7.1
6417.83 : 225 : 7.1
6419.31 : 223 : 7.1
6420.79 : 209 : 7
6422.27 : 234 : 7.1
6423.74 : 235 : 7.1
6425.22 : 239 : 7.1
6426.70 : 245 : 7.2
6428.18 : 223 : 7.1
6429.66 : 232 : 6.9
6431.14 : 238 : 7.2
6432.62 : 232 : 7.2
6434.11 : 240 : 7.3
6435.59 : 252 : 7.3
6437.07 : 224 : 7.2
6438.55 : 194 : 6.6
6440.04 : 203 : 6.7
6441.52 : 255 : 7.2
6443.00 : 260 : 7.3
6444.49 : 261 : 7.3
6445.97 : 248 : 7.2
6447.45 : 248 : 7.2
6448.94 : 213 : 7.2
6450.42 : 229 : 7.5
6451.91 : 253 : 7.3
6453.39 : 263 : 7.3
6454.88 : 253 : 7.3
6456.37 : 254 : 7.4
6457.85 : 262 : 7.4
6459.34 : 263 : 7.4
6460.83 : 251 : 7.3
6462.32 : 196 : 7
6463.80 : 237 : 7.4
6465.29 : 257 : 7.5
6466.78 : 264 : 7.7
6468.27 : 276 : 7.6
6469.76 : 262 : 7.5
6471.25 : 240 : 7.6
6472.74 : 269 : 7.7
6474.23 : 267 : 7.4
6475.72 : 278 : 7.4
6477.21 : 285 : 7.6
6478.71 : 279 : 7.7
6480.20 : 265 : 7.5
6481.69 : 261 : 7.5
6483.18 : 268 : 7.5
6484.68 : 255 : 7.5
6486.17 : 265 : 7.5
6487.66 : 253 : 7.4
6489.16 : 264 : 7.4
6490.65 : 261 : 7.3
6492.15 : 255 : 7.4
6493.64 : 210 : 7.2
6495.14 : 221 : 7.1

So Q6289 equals 0.33 mag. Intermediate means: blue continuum 181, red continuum 248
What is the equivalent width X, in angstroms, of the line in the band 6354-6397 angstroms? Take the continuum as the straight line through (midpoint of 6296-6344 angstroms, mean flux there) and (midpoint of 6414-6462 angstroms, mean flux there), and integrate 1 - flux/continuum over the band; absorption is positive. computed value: 4.0 angstroms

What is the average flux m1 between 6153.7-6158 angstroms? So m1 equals 170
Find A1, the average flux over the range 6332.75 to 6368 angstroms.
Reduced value 206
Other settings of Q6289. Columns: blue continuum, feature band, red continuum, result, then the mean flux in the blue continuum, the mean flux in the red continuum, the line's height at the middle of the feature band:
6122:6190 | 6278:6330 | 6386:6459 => 0.15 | 167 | 228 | 201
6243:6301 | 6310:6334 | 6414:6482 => -0.14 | 142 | 245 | 171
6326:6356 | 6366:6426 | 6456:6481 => 0.11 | 209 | 259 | 231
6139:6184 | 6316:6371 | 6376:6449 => 0.00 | 161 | 219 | 203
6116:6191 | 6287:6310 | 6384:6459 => 0.19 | 167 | 227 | 199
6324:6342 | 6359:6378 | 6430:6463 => 0.10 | 204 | 240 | 216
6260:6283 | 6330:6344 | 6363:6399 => -0.21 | 140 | 194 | 172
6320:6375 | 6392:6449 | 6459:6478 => 0.03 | 203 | 257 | 236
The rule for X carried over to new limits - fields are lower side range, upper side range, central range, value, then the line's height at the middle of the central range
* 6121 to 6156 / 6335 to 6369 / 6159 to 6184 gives 8.0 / 198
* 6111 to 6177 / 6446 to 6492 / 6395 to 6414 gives 1.3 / 240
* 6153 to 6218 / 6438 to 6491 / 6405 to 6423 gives 0.3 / 232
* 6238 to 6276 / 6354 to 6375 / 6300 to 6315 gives -1.8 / 162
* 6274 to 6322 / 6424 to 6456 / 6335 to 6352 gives -2.0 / 191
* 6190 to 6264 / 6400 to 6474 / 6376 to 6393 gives 2.1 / 209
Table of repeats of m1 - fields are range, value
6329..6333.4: 203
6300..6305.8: 170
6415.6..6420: 228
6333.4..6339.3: 207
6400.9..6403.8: 223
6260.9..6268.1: 137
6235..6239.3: 114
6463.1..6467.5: 253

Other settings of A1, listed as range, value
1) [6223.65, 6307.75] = 138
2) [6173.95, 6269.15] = 126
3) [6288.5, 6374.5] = 193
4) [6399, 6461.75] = 235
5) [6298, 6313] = 178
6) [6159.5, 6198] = 130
